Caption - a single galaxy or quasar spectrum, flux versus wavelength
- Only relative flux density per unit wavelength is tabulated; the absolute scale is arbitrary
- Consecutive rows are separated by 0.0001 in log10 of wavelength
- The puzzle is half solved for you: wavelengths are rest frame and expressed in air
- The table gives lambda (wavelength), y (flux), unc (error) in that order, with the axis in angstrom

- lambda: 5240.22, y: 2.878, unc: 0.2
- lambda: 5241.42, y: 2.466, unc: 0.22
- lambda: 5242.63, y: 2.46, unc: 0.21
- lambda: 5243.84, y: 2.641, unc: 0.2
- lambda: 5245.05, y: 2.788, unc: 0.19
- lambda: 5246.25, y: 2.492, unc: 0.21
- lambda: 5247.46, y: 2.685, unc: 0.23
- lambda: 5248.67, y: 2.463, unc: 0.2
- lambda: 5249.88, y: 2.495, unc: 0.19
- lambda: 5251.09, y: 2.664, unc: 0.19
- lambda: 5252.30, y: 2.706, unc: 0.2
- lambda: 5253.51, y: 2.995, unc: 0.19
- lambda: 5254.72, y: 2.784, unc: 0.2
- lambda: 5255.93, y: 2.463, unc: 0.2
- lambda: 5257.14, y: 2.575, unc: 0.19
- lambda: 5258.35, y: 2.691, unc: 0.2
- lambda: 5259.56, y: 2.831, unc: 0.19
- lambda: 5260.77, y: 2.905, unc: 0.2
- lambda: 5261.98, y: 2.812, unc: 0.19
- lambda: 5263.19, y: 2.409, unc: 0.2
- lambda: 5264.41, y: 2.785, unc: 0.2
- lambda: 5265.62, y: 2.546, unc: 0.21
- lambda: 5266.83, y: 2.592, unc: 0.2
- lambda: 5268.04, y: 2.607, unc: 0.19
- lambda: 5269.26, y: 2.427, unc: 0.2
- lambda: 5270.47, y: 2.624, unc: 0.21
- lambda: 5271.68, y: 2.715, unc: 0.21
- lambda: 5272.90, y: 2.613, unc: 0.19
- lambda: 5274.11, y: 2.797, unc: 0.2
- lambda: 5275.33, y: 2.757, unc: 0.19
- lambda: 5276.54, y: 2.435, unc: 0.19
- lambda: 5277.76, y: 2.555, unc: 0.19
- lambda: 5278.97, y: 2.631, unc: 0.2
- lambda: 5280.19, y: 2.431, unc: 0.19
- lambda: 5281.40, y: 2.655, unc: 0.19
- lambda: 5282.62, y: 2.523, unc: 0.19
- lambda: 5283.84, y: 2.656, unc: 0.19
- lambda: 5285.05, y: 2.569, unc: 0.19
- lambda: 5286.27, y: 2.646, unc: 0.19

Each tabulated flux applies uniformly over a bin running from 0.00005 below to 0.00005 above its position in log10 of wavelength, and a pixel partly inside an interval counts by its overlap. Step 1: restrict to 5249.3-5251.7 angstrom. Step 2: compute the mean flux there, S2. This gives 2.58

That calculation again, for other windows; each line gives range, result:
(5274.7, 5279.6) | 2.59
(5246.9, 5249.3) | 2.57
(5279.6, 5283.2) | 2.54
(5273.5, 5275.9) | 2.78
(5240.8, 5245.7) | 2.59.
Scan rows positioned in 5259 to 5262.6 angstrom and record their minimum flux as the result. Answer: 2.812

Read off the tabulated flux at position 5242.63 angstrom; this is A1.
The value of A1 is 2.46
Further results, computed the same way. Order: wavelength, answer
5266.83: 2.592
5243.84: 2.641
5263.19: 2.409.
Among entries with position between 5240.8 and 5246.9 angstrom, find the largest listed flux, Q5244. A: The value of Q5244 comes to 2.788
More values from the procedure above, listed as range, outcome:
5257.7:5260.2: 2.831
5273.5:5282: 2.797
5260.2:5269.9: 2.905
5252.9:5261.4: 2.995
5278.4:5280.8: 2.631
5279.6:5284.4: 2.656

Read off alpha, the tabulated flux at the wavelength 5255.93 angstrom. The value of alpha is 2.463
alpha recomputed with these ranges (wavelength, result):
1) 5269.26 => 2.427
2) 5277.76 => 2.555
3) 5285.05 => 2.569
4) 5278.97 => 2.631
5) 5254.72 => 2.784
